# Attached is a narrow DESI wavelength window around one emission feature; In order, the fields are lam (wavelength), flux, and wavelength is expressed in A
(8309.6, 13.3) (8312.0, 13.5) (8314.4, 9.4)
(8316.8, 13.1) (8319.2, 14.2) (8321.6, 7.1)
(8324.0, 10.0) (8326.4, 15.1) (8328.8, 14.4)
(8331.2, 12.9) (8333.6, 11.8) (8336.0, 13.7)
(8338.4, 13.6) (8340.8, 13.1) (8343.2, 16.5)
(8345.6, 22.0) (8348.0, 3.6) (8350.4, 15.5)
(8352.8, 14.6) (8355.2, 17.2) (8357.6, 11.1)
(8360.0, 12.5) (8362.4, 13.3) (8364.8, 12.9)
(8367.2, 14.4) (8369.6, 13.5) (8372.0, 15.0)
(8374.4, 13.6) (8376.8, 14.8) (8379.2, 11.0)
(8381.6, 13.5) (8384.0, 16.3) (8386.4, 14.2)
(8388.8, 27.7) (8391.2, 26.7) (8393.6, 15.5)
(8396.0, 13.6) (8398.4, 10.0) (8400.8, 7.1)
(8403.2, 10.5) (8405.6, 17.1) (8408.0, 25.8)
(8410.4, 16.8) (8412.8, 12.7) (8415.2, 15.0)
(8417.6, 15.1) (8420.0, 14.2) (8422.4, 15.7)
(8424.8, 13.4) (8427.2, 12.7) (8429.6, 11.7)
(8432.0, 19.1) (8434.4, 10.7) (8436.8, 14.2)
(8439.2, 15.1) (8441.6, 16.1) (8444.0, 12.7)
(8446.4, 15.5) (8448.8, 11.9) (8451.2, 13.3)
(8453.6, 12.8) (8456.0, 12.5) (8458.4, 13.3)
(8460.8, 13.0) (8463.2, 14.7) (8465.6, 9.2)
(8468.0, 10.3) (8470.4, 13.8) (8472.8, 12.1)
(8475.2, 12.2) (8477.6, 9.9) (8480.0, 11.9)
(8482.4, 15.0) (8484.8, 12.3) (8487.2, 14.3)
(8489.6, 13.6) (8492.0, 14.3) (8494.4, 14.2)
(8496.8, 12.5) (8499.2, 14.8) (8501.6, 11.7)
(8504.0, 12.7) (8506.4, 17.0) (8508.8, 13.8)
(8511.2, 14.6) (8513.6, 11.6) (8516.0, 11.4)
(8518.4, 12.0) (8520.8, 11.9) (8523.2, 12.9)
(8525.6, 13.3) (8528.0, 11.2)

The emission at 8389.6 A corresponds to [S II] 6716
